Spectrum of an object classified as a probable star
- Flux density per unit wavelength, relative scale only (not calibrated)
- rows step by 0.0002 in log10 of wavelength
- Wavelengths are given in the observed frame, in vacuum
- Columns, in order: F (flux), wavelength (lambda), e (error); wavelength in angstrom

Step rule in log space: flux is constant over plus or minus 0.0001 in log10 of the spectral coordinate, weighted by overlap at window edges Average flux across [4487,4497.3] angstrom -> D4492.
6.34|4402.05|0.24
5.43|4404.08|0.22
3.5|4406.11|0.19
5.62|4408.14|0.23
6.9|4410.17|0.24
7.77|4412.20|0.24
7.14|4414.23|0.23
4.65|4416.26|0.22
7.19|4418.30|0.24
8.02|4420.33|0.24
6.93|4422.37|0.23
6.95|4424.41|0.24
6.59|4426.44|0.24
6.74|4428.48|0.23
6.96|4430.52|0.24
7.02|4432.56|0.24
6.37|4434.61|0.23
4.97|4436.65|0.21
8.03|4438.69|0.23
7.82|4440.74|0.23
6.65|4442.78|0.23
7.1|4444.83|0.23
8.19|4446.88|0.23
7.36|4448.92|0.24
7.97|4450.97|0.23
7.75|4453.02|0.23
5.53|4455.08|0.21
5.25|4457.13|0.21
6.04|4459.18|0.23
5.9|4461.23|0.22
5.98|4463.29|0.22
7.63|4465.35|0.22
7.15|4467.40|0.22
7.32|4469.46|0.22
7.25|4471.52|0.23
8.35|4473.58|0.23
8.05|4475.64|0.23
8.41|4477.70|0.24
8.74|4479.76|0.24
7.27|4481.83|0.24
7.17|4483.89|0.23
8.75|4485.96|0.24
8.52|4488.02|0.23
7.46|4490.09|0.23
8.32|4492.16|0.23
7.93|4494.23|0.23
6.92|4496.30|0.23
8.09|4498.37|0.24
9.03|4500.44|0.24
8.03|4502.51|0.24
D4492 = 7.83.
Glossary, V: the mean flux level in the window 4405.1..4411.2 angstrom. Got 5.35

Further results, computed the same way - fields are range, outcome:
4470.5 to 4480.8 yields 8.16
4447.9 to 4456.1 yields 7.15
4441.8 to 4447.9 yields 7.32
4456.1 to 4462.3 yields 5.74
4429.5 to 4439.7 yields 6.67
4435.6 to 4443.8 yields 6.87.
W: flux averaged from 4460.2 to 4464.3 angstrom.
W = 5.94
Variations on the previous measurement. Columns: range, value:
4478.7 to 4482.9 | 8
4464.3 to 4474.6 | 7.54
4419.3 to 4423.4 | 7.47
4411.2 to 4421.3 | 6.95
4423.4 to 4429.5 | 6.77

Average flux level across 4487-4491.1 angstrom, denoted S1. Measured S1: 7.99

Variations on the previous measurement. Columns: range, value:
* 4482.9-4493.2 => 8.04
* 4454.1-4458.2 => 5.4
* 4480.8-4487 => 7.74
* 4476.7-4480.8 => 8.57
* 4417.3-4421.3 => 7.61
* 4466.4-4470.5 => 7.23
